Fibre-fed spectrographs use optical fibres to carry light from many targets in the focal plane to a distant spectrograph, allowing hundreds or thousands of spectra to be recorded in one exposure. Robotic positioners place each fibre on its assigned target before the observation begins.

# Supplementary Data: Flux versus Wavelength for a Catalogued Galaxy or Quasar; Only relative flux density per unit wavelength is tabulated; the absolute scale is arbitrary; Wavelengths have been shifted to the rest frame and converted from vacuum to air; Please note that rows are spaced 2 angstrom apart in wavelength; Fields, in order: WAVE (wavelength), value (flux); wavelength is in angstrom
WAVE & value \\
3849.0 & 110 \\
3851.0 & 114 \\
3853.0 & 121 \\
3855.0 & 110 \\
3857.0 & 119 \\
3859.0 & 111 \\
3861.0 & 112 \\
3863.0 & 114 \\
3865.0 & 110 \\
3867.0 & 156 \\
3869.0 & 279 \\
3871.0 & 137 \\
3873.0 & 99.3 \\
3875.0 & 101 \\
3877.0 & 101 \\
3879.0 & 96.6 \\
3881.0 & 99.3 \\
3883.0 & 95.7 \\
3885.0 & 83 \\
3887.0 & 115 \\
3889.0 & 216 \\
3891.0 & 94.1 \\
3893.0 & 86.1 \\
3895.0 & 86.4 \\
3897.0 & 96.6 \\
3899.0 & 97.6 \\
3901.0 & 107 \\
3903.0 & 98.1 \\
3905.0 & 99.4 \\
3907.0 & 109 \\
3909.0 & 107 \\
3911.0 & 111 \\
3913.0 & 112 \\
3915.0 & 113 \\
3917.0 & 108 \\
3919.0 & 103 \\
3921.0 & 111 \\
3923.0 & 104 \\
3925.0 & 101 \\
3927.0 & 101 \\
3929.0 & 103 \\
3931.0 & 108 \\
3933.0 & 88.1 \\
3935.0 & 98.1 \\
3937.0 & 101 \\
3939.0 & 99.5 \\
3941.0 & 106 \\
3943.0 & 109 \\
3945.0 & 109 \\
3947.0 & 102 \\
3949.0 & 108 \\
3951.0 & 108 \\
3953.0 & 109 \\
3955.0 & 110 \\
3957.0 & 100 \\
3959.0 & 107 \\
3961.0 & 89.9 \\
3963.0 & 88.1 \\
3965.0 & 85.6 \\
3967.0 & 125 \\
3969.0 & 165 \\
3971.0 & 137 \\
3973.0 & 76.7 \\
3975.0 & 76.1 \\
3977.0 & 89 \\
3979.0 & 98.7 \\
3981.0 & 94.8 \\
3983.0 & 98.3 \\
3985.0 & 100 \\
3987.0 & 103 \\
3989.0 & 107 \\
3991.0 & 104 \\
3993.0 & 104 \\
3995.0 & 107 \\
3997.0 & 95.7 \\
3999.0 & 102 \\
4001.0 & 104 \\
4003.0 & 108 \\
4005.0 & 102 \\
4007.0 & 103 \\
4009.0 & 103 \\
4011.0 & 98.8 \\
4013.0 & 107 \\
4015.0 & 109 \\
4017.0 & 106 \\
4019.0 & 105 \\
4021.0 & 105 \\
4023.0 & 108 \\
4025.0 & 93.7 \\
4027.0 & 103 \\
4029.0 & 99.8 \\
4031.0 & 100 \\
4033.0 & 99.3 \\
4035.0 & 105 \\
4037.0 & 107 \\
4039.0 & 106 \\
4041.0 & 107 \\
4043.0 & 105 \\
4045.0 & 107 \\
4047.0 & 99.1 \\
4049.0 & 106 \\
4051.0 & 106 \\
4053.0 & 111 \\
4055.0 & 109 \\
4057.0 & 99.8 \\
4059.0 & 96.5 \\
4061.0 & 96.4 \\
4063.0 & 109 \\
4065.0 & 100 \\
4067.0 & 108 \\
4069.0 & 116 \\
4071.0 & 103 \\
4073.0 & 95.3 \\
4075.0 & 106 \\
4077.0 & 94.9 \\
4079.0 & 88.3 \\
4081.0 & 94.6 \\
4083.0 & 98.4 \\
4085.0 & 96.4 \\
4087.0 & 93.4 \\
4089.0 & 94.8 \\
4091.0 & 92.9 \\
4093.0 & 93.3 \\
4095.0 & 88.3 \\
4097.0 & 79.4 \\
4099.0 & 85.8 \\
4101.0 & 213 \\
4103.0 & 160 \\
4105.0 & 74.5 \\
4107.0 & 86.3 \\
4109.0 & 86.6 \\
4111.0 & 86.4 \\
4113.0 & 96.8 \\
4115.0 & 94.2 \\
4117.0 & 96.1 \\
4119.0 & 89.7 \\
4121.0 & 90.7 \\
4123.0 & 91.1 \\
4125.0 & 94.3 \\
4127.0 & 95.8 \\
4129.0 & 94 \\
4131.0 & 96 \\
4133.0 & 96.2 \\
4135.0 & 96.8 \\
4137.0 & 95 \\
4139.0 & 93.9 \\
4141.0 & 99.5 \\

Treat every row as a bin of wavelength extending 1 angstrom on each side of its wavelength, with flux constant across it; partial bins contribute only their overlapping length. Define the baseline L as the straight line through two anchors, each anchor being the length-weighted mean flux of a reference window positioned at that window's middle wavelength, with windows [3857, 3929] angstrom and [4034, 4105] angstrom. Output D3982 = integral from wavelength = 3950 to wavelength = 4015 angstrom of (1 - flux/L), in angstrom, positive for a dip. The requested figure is 3.3 angstrom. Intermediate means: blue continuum 113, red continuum 104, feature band 103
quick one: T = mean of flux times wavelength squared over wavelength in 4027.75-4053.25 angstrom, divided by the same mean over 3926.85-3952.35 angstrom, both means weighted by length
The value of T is 1.06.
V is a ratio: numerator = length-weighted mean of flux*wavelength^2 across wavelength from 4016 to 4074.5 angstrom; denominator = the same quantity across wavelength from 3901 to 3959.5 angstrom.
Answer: 1.0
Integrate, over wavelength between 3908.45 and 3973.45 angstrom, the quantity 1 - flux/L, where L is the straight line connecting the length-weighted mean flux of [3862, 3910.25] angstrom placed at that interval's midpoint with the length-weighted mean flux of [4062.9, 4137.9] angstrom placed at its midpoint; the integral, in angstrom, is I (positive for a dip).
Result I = 3.0 angstrom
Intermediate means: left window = 116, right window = 99.1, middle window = 106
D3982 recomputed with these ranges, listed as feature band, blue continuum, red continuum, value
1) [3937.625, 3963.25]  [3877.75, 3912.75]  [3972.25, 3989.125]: -1.6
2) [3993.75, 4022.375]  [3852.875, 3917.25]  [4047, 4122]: 0.6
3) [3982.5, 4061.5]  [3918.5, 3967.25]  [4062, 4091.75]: -2.1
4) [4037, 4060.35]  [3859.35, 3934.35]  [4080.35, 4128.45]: -0.5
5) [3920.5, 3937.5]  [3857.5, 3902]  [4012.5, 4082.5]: 1.8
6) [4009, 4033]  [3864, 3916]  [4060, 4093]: 0.2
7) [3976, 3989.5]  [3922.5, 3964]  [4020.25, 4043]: 0.6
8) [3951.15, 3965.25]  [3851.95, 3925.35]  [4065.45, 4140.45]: 1.2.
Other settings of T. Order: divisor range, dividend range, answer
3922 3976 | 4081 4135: 1.02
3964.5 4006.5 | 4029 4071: 1.04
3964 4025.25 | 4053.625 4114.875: 1.02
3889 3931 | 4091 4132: 1.04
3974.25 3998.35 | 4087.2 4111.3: 1.11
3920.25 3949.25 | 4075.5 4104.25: 1.10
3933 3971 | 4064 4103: 1.03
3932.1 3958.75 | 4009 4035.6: 1.03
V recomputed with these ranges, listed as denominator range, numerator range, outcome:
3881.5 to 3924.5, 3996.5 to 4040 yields 1.02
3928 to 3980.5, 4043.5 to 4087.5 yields 1.04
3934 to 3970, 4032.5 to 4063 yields 1.02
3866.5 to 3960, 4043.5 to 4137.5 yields 0.99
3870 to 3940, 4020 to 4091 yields 1.04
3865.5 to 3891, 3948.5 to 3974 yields 0.87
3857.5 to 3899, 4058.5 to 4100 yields 0.90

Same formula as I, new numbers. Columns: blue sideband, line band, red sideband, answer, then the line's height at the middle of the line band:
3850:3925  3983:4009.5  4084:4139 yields 0.9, 107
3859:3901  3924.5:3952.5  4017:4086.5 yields 2.4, 113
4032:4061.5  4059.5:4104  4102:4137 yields -2.2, 100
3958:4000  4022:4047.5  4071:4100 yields -1.4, 97.7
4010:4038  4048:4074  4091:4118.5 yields -0.3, 103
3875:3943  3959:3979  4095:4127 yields 0.0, 104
